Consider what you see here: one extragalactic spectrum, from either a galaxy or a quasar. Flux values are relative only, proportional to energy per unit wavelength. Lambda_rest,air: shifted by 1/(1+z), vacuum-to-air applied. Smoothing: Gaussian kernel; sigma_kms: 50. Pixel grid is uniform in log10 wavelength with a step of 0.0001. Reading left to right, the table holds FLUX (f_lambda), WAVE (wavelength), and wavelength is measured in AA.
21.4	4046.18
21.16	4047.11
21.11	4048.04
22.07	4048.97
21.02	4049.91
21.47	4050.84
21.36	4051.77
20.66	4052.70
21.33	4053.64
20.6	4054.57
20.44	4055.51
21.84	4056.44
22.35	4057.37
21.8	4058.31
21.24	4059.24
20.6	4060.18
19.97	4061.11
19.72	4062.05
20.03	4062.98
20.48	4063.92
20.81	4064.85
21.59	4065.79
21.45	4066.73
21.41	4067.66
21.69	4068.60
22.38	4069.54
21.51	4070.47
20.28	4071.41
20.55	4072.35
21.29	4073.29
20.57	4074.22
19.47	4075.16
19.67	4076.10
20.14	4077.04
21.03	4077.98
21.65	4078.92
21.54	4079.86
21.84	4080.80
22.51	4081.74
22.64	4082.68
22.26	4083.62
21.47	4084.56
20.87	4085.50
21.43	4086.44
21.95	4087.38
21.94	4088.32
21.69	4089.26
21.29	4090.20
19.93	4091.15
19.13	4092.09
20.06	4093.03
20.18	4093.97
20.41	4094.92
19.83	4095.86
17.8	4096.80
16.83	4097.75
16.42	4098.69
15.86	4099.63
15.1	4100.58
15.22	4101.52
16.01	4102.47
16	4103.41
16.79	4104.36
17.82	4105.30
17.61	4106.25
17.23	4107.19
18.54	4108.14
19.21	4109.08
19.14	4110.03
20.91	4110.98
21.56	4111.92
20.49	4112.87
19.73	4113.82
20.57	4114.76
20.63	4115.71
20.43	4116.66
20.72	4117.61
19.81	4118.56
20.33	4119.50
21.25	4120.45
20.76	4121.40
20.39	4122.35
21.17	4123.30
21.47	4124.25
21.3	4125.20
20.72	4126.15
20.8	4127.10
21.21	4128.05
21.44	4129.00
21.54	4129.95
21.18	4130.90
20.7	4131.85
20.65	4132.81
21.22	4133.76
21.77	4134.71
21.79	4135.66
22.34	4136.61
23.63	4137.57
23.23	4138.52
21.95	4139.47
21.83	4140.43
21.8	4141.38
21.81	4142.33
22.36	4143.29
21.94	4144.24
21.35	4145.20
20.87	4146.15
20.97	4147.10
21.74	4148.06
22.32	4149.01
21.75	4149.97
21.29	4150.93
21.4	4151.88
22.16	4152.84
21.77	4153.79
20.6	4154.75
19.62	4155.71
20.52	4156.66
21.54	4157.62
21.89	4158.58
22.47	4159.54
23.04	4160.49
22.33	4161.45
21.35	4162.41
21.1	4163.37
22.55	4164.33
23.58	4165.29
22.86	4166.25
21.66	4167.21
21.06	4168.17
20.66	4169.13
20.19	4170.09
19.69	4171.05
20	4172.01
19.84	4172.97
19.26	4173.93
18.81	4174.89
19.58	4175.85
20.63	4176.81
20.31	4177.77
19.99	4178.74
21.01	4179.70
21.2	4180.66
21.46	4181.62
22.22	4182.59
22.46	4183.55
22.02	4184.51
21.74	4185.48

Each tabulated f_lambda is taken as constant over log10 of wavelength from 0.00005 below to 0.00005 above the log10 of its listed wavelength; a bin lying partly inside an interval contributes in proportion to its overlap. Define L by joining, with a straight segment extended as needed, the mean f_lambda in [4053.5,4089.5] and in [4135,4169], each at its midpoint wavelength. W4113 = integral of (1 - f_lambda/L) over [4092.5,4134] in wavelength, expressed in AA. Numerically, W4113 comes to 4.0 AA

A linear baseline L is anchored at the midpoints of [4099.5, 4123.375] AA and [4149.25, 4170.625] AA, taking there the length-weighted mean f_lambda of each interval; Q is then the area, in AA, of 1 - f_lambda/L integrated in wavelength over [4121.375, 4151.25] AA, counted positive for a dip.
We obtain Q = -1.8 AA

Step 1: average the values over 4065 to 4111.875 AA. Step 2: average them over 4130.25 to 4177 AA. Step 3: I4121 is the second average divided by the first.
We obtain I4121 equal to 1.08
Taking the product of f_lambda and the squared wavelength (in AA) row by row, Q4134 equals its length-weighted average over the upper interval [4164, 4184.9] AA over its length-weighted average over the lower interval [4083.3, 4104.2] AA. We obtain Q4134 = 1.1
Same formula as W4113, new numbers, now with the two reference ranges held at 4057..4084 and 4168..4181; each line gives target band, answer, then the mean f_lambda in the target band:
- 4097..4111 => 2.46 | 17.1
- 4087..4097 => 0.22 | 20.4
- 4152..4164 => -0.74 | 21.5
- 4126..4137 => -0.40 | 21.3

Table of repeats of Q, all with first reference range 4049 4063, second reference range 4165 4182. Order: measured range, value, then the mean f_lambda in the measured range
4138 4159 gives -0.9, 21.6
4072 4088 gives -0.2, 21.2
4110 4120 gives 0.2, 20.5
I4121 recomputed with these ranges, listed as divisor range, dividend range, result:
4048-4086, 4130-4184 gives 1.01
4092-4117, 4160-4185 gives 1.14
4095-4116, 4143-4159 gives 1.18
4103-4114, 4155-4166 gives 1.16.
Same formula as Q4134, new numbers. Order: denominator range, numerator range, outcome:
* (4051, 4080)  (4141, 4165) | 1.08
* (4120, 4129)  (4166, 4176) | 0.99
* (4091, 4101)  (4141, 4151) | 1.21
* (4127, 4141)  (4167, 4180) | 0.95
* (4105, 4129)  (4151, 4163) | 1.09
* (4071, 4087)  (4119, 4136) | 1.02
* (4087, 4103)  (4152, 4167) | 1.20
